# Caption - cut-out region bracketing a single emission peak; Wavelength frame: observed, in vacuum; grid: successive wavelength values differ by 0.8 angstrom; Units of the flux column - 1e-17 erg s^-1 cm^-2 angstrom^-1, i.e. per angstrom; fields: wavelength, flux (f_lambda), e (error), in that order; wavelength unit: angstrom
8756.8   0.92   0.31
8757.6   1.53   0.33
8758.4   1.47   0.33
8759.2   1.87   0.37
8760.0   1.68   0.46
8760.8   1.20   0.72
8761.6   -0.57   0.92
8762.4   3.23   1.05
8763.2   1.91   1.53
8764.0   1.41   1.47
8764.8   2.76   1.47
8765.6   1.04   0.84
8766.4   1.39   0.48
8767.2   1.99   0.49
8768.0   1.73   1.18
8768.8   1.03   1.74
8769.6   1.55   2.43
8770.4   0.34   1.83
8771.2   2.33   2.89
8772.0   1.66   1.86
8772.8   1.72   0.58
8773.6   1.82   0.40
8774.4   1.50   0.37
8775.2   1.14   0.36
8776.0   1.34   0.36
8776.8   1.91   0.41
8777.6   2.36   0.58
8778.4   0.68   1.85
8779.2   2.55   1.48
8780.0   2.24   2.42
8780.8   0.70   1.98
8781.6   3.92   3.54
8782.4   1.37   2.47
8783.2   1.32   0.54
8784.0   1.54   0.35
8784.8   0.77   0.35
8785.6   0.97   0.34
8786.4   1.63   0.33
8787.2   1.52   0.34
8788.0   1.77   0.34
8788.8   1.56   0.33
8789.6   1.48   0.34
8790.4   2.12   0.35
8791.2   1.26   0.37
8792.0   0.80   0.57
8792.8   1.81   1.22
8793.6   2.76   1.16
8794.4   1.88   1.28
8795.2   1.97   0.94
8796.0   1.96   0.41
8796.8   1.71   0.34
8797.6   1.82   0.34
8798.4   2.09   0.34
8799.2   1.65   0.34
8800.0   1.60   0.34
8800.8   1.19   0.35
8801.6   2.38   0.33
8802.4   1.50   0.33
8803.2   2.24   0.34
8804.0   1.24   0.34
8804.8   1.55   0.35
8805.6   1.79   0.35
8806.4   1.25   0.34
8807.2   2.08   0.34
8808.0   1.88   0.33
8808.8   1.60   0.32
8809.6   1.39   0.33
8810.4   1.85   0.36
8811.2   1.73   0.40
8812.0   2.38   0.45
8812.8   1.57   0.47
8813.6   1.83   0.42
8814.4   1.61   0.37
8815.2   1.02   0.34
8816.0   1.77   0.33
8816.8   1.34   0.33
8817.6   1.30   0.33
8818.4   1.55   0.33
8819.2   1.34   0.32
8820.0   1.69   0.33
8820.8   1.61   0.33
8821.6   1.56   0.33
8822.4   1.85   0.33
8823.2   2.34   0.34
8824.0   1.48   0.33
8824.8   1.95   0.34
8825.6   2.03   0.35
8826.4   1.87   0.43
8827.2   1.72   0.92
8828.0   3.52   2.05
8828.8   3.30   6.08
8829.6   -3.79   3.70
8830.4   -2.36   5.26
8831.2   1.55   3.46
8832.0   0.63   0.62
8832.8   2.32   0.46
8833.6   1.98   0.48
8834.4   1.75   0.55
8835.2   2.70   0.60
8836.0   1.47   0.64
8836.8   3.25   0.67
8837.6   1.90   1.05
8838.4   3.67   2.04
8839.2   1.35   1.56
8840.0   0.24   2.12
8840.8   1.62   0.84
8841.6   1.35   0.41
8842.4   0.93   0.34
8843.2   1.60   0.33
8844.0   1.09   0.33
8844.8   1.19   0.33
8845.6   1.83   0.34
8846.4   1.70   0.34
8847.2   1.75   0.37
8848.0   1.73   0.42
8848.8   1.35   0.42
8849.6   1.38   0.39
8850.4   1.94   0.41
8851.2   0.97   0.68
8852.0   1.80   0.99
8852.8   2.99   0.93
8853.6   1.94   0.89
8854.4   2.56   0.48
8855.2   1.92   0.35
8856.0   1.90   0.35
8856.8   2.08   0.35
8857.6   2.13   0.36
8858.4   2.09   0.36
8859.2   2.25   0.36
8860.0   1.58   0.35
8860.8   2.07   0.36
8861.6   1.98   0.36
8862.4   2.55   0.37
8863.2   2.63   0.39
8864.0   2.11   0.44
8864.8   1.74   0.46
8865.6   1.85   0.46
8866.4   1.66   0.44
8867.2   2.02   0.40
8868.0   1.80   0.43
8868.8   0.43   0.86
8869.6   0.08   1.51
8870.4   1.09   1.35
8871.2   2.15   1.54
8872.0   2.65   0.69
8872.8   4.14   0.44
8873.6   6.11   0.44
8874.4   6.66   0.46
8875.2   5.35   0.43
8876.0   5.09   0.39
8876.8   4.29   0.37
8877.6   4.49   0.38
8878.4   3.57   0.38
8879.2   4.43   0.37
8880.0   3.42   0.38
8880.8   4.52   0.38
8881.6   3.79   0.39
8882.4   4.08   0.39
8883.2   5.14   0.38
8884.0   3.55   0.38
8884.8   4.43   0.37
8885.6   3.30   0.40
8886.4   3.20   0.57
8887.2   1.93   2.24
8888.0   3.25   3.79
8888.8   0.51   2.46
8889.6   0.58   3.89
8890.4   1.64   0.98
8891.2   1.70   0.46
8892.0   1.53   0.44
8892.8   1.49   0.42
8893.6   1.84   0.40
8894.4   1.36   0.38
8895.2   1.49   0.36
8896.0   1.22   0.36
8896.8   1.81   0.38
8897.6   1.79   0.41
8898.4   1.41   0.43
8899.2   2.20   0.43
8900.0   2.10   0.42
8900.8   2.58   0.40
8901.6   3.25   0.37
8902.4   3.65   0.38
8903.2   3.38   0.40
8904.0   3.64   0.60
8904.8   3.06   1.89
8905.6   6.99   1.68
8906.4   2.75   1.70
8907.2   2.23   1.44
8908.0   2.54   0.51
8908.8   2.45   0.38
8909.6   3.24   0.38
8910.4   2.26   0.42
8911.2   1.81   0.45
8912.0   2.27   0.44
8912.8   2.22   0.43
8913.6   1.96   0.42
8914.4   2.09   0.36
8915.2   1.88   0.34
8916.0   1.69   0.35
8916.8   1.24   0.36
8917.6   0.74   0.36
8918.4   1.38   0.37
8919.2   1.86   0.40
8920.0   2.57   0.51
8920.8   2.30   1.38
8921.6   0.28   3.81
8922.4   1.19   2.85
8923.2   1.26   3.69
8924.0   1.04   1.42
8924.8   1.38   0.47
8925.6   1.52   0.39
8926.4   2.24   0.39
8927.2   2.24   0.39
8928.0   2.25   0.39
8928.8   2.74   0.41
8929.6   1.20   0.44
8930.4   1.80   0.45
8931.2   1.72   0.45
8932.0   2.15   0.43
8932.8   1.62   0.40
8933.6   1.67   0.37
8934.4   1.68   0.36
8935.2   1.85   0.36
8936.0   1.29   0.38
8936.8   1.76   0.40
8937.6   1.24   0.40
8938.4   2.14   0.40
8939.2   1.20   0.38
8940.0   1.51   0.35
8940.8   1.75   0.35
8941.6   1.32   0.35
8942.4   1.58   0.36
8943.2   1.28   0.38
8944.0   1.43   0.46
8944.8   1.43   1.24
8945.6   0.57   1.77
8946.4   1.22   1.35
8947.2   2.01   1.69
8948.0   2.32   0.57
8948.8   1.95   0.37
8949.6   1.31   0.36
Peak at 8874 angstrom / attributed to H-alpha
